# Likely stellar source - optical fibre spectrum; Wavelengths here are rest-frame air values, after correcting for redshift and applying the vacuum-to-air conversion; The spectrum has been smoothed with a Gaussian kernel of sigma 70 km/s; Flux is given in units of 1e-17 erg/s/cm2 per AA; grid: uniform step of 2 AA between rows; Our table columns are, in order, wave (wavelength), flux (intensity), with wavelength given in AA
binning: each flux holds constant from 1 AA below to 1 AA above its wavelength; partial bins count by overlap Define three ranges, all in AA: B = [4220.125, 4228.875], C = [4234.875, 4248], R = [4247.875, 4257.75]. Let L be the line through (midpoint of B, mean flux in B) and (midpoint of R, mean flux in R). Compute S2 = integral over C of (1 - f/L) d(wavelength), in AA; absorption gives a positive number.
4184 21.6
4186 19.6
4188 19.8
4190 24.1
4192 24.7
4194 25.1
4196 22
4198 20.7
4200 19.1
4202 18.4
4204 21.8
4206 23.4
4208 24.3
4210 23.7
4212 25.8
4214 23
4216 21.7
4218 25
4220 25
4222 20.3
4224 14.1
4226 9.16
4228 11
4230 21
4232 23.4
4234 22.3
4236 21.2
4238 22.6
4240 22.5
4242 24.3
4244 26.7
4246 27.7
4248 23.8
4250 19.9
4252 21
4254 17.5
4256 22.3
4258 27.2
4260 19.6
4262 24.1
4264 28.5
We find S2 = -3.9 AA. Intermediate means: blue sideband 14.8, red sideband 21.1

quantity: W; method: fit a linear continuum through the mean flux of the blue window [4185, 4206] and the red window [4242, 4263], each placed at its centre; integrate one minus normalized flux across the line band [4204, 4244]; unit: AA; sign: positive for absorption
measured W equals 1.6 AA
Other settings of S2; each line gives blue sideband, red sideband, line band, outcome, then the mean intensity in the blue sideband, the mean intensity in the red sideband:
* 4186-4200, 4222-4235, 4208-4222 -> -3.5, 22.2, 17.1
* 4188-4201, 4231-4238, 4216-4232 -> 2.8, 22.4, 22.3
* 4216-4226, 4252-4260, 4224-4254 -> 0.2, 20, 21.8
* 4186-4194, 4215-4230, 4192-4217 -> -2.2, 22.7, 18.2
